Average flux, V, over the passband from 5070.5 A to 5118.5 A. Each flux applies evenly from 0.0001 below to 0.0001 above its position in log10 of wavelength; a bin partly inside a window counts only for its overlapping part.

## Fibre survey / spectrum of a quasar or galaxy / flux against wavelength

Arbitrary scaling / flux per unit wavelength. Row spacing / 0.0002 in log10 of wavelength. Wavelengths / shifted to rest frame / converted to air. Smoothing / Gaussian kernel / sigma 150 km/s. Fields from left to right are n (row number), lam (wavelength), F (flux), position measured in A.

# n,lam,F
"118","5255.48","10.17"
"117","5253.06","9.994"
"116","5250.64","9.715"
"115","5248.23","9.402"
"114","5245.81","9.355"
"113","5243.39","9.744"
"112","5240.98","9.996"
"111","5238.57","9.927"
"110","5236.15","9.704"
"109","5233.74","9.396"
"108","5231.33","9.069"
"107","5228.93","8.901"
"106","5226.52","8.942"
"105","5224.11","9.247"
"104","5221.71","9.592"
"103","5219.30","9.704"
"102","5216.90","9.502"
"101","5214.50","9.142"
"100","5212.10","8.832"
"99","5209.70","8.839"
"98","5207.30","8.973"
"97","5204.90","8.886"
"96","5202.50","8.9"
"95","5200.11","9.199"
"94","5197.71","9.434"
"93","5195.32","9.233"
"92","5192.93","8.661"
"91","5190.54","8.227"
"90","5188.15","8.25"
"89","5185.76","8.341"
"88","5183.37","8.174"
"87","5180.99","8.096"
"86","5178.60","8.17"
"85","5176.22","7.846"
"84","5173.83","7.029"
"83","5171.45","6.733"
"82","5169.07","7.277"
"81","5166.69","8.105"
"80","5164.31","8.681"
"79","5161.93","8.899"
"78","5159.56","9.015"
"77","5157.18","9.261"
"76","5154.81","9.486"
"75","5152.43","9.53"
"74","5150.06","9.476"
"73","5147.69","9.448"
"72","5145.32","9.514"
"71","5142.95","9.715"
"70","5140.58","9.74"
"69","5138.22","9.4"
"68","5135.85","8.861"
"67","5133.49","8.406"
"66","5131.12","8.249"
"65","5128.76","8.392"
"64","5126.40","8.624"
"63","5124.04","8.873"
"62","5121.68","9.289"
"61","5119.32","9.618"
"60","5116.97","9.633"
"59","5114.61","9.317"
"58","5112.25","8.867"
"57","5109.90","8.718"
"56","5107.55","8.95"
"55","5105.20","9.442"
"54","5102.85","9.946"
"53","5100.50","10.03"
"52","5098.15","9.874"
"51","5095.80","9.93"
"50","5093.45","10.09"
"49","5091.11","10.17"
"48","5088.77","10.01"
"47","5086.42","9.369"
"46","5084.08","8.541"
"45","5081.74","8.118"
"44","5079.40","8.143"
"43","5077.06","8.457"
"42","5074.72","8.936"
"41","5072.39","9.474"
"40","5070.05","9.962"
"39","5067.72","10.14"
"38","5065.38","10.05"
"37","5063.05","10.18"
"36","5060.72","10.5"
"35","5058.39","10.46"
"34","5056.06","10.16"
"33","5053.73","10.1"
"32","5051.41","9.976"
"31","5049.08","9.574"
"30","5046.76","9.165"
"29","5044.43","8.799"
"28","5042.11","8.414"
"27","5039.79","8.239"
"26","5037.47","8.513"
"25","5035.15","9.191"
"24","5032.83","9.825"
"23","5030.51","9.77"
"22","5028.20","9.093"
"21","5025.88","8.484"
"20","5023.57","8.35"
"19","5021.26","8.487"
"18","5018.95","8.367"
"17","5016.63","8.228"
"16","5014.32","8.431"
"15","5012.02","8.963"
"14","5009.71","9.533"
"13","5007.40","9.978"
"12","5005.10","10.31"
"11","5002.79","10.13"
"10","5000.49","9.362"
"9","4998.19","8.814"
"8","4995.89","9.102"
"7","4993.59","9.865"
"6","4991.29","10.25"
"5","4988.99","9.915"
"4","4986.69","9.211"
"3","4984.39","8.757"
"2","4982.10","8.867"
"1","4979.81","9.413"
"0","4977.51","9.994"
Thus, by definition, 9.31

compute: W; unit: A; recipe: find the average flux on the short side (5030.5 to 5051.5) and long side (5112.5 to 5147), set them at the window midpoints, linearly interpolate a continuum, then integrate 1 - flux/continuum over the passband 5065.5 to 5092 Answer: -0.4 A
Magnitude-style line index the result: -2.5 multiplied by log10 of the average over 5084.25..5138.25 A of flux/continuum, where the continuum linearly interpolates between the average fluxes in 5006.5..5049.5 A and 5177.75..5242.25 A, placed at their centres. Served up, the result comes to -0.04 mag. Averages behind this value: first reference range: 8.9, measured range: 9.29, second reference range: 9.02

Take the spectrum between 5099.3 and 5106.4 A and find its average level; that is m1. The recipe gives 9.8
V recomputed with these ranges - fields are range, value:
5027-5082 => 9.4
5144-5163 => 9.33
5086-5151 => 9.35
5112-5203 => 8.77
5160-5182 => 7.91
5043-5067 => 9.88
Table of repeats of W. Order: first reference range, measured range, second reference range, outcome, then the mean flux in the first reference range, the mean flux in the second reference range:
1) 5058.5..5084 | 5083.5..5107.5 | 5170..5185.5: -1.9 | 9.4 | 7.71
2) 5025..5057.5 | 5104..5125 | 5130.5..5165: 0.1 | 9.25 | 9.2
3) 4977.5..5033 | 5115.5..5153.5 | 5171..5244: -0.7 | 9.23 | 8.88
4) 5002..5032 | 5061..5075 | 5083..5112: -0.7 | 9.08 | 9.57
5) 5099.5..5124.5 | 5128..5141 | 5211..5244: 0.8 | 9.34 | 9.41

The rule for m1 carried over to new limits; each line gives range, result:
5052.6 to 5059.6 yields 10.2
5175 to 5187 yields 8.12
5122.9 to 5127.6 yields 8.75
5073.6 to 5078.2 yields 8.69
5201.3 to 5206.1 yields 8.89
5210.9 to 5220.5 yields 9.3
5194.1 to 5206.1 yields 9.13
